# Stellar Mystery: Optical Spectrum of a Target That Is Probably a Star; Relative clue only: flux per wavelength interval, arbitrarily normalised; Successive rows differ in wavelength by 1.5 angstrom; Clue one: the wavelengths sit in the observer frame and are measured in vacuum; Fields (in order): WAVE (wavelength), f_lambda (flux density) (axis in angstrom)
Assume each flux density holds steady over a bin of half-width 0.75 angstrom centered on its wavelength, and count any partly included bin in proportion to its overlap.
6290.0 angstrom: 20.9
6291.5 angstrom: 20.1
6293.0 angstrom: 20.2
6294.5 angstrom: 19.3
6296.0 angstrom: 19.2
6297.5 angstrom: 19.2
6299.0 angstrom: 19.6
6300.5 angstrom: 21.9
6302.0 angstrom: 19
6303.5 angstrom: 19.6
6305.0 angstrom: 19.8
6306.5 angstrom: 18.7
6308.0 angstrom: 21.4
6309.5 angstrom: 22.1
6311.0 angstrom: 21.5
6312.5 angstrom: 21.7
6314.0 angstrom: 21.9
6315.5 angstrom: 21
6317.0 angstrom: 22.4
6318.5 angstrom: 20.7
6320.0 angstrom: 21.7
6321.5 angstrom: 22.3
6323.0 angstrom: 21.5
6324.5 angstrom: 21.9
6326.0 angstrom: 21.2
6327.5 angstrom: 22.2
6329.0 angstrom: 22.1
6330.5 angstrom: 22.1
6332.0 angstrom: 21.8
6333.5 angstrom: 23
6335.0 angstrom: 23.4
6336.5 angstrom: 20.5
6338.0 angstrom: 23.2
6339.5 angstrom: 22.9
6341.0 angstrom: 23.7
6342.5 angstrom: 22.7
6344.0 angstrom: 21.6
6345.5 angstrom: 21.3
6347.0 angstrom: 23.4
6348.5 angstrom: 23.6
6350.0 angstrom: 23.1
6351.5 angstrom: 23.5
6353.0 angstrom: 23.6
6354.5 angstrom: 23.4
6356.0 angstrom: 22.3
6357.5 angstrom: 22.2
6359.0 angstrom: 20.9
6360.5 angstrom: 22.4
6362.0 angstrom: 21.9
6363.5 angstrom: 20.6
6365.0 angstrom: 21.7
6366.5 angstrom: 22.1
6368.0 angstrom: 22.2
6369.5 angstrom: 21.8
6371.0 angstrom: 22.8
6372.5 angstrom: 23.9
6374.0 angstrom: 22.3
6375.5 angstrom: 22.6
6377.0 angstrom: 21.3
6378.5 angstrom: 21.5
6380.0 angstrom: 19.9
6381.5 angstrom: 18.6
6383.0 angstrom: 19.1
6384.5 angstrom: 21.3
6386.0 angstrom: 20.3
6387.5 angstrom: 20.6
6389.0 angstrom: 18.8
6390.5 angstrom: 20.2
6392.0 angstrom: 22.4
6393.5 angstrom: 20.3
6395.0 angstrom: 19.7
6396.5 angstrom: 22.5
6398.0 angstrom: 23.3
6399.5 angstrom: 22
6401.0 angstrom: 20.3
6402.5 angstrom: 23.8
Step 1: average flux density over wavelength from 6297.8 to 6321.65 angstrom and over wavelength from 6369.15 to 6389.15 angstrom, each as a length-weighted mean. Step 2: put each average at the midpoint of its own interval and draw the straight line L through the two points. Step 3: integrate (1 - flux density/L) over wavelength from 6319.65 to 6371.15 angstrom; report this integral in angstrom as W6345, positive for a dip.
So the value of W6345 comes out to -3.2 angstrom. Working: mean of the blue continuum 20.9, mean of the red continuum 21.1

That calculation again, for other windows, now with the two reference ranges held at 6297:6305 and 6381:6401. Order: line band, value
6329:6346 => -1.8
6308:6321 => -1.1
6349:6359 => -1.2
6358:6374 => -1.2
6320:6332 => -1.1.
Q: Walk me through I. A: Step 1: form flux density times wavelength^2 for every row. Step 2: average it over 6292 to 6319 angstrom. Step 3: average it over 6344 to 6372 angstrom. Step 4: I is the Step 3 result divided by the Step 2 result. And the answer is 1.11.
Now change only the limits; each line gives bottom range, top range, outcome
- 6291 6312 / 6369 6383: 1.09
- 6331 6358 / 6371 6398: 0.94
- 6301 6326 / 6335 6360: 1.09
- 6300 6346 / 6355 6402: 1.00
